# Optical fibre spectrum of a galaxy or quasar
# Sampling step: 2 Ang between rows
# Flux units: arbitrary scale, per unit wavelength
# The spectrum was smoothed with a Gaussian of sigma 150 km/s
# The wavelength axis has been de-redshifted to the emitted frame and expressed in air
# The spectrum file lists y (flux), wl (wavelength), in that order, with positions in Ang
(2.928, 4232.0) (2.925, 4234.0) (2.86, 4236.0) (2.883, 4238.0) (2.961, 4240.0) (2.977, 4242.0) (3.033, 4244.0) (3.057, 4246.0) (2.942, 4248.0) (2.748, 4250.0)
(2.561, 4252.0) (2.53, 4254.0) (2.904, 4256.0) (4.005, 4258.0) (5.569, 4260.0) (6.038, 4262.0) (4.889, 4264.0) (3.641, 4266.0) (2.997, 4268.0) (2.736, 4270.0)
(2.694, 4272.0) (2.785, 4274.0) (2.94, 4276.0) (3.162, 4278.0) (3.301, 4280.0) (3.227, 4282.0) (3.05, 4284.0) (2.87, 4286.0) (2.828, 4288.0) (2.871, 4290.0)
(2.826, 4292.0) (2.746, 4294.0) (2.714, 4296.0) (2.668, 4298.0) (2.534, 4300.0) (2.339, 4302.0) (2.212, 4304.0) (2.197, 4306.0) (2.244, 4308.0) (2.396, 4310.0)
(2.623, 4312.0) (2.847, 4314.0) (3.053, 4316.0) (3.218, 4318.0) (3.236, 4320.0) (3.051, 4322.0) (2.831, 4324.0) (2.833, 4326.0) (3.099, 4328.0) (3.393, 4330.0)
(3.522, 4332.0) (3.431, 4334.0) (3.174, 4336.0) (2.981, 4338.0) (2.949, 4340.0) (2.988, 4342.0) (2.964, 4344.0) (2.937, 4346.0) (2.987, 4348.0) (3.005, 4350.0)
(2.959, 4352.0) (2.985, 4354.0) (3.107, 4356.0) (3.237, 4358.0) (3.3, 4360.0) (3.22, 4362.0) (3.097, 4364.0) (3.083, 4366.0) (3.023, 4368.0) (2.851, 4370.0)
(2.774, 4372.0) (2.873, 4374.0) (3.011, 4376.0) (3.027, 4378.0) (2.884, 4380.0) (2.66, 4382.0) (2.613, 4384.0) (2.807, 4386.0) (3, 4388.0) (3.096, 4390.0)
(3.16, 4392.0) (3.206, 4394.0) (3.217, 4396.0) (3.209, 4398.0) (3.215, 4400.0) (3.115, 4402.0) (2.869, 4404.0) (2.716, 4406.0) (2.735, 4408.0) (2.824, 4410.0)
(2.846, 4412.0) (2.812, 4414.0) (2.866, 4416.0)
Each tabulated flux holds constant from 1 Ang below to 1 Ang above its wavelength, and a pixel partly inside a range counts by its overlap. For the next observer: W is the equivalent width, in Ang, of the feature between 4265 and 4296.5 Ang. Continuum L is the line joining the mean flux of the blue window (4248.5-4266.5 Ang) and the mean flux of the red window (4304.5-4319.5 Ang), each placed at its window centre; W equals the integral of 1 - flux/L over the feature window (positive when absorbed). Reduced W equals 3.5 Ang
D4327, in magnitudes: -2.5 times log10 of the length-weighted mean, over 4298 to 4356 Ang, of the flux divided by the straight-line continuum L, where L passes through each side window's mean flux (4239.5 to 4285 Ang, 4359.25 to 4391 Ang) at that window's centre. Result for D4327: 0.08 mag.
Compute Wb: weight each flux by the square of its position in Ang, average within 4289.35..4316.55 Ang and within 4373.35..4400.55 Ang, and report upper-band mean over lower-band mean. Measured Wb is 1.21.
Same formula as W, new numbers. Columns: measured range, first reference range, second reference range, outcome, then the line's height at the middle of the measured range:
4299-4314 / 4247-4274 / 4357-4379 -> 4.2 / 3.32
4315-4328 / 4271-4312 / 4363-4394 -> -1.1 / 2.8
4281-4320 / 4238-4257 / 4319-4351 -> 3.6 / 3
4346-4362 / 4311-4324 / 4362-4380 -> -0.5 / 2.98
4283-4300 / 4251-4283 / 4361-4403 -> 3.0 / 3.39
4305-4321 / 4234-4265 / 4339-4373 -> 2.3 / 3.2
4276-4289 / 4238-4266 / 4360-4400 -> 1.3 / 3.41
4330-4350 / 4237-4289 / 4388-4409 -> 0.2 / 3.15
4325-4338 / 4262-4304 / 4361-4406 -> -0.9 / 3.02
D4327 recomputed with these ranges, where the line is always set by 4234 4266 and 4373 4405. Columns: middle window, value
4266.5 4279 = 0.16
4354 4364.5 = -0.03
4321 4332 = 0.04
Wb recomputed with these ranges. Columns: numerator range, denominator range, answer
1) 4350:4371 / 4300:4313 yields 1.34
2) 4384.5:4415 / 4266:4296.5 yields 1.07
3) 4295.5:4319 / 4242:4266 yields 0.73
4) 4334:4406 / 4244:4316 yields 1.03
